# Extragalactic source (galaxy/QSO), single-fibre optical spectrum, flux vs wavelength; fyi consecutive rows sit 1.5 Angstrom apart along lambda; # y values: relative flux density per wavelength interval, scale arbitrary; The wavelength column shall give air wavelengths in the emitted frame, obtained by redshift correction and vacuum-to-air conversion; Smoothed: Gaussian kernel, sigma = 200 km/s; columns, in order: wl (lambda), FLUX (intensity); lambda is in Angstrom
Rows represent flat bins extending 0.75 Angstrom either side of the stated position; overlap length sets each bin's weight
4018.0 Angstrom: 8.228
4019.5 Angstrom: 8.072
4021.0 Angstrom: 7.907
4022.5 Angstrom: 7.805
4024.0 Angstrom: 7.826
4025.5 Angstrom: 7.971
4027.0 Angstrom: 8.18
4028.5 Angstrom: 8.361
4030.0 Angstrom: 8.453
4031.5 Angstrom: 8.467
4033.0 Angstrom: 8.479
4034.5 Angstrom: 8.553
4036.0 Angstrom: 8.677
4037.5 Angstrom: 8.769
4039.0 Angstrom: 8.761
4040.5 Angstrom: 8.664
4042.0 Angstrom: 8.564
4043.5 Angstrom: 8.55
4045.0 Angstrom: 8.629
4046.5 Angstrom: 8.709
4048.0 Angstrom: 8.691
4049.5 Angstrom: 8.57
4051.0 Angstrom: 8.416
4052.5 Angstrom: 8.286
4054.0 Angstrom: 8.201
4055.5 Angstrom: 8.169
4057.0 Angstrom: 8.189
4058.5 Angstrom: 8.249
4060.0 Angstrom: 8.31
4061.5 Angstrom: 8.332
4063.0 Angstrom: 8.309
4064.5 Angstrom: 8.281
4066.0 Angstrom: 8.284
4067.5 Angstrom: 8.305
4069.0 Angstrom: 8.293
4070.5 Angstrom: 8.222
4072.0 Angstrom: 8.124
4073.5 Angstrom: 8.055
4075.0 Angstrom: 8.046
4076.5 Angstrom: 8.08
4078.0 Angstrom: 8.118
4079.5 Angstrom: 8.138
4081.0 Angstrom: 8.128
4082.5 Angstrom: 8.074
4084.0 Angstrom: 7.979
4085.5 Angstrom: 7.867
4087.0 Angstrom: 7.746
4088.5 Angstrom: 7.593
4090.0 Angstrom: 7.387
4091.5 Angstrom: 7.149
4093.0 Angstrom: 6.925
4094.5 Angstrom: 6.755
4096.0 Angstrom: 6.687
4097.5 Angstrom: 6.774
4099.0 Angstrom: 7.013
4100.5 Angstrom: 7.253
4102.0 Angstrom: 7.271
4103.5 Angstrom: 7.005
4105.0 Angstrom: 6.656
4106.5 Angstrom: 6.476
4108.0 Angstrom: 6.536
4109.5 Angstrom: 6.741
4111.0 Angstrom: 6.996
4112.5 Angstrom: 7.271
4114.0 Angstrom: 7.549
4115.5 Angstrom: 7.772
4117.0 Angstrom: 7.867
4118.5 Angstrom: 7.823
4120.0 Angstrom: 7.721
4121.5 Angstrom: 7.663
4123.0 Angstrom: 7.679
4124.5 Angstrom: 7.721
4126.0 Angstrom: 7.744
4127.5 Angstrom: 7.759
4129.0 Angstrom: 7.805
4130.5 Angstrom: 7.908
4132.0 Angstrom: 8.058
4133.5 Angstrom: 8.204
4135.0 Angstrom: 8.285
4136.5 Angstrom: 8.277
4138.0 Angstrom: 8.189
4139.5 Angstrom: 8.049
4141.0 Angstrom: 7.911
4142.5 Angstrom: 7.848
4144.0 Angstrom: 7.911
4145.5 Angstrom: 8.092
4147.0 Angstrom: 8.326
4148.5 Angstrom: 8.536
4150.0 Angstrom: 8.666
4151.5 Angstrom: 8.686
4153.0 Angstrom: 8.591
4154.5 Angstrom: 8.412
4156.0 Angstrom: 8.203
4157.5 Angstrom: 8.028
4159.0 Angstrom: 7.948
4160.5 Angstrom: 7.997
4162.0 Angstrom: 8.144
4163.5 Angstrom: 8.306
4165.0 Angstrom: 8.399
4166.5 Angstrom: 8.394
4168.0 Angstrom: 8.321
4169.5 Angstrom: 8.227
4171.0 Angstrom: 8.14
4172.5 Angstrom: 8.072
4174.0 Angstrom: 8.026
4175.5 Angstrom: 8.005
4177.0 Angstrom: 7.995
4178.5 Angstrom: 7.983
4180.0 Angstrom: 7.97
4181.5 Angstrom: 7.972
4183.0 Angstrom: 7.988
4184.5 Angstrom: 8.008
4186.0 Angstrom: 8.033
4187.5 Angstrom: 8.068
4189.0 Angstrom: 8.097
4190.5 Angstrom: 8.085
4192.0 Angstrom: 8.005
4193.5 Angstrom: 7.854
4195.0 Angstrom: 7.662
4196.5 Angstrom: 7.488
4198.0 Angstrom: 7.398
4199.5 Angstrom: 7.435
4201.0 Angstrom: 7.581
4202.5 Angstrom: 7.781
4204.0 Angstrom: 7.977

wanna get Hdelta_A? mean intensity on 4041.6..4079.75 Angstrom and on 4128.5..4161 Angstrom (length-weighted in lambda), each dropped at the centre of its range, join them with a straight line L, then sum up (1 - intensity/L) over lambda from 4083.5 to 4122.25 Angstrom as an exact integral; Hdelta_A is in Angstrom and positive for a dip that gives 4.7 Angstrom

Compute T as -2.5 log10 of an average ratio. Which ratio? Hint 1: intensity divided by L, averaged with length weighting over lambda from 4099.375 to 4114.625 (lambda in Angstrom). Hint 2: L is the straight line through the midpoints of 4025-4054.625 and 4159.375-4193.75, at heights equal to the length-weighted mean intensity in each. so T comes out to 0.19 mag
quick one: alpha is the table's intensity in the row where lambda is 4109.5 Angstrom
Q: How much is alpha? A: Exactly 6.741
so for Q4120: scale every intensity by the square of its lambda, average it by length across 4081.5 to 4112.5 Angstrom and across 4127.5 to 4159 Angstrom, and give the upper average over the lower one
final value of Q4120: 1.2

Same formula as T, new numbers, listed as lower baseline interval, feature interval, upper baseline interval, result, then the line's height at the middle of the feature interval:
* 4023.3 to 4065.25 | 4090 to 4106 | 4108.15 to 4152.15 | 0.16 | 8.08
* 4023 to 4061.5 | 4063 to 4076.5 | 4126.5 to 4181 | 0.02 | 8.36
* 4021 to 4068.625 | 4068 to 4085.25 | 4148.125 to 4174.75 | 0.03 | 8.35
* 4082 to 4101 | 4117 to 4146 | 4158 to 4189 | -0.03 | 7.7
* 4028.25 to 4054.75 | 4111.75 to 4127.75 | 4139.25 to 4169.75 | 0.09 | 8.34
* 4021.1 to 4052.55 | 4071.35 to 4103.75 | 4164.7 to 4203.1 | 0.10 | 8.27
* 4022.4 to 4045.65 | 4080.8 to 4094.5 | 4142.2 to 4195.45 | 0.10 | 8.32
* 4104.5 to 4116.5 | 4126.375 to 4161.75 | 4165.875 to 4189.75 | -0.08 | 7.55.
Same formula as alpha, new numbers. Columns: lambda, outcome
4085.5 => 7.867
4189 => 8.097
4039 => 8.761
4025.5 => 7.971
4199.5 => 7.435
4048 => 8.691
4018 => 8.228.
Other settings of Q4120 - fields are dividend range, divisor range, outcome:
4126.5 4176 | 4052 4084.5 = 1.04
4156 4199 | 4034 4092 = 1.03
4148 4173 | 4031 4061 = 1.03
